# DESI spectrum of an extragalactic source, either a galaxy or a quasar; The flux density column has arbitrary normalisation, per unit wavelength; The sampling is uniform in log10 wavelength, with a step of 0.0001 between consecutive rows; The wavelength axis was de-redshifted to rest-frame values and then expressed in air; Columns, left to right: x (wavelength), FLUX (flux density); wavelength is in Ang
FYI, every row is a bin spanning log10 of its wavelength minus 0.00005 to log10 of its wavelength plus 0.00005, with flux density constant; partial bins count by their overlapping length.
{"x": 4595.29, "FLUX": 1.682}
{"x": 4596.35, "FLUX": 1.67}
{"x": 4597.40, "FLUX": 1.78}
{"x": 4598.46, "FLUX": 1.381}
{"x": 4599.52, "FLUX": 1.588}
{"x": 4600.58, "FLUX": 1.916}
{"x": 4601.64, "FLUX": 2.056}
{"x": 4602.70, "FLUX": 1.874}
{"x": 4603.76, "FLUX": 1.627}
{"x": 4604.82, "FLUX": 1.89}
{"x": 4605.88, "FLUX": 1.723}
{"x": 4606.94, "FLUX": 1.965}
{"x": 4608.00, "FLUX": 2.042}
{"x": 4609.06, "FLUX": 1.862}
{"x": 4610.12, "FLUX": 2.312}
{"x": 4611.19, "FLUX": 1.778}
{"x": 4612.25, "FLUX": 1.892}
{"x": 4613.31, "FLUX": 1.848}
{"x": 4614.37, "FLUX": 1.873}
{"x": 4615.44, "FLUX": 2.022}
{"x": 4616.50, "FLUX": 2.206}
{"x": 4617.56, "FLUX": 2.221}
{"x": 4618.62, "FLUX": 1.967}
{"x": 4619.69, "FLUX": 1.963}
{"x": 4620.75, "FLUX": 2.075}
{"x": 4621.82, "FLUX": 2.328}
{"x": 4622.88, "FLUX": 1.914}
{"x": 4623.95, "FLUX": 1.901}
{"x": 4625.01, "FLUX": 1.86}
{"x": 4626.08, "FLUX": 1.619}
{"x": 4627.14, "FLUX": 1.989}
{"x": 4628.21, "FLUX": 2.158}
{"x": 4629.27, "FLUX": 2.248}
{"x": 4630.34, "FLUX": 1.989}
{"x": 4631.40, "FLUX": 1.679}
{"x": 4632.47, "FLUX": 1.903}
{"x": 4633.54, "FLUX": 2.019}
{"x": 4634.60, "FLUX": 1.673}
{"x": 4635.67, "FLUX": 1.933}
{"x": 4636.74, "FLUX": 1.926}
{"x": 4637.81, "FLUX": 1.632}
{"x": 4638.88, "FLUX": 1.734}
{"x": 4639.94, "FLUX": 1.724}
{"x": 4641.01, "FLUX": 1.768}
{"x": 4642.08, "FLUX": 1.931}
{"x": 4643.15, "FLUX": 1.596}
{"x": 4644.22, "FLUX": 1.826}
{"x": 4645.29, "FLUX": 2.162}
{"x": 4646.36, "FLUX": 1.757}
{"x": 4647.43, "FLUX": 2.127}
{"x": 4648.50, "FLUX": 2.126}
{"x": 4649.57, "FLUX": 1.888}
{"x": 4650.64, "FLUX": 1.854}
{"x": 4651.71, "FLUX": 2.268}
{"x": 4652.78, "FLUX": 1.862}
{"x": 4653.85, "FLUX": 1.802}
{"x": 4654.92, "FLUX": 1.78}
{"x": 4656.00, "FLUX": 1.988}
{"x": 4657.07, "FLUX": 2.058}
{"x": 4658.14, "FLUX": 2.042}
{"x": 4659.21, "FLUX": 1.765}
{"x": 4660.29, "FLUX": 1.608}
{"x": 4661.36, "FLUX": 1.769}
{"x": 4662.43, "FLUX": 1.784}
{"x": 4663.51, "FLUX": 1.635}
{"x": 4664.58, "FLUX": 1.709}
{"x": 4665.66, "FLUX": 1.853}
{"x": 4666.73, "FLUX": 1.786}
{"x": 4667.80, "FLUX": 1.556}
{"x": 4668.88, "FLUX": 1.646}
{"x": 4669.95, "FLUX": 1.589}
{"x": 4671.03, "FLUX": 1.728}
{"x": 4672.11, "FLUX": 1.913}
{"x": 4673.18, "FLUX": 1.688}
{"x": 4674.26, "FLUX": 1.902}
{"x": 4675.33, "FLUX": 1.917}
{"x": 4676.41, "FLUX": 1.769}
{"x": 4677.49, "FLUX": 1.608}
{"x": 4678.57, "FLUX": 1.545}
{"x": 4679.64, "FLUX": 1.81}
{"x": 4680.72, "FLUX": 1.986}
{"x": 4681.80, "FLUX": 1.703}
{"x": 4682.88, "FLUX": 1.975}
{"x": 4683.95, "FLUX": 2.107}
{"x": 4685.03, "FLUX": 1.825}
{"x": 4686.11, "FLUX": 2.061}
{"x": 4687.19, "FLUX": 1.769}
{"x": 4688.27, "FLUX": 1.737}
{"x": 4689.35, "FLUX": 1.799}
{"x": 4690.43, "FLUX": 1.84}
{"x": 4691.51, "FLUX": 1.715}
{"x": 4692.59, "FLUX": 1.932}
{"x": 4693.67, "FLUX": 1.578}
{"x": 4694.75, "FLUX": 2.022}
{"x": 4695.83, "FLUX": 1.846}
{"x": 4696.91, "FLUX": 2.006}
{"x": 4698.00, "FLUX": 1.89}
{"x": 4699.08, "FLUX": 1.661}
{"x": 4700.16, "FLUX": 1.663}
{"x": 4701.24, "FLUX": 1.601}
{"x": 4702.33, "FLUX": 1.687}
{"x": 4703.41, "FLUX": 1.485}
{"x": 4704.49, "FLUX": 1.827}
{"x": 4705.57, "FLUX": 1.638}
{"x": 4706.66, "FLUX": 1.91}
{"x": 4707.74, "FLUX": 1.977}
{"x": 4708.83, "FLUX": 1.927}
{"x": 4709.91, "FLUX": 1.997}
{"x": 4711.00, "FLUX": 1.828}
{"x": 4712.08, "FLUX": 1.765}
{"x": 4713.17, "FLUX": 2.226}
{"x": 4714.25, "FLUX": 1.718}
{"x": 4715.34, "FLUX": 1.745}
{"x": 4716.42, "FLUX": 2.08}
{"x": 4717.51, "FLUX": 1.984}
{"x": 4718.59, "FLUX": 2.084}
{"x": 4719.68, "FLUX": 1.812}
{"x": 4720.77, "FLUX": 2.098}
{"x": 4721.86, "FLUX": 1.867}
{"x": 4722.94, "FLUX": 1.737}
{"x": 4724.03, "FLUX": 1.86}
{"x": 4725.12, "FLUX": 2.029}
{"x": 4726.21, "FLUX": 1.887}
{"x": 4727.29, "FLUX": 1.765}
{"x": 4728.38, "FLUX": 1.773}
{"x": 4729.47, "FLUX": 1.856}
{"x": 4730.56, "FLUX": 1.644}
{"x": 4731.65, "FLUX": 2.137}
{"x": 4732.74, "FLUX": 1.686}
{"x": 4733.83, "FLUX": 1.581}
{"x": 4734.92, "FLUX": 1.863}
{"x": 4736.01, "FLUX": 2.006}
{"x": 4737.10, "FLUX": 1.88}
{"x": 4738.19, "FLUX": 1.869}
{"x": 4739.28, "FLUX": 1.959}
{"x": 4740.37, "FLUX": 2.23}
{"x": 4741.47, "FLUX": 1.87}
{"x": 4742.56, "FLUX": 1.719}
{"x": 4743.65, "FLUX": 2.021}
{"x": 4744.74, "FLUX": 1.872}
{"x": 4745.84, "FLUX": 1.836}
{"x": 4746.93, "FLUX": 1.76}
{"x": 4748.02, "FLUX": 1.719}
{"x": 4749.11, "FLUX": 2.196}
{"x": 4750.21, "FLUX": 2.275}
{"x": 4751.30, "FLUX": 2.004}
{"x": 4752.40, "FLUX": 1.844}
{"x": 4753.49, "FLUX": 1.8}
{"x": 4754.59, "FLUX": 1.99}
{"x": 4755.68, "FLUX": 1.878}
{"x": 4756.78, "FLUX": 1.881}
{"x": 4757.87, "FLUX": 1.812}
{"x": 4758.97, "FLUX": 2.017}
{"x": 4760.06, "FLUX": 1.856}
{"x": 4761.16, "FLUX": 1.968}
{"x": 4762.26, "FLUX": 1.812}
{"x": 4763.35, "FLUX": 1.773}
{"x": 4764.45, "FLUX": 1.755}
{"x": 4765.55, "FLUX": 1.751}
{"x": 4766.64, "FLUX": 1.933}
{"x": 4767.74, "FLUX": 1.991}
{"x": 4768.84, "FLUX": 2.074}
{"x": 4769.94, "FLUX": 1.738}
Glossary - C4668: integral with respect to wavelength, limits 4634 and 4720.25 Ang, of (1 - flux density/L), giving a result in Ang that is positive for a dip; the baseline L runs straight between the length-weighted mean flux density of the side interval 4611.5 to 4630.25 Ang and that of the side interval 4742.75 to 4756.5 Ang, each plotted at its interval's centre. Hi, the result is 6.0 Ang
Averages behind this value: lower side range 2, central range 1.83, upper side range 1.93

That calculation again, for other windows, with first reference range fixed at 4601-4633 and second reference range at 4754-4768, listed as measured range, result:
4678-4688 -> 0.3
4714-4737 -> 0.3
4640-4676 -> 1.8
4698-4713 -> 1.0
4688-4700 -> 0.6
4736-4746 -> -0.2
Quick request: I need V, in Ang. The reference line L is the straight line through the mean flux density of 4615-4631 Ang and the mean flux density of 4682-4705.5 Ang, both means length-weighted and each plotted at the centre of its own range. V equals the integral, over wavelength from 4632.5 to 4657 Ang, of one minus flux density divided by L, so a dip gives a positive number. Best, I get 0.9 Ang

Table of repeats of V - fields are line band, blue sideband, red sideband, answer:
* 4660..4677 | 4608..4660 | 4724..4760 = 1.6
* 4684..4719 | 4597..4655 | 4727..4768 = 1.0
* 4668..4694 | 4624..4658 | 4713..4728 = 1.5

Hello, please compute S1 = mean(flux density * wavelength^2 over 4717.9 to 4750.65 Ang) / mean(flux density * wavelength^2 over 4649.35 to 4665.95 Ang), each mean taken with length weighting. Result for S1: 1.06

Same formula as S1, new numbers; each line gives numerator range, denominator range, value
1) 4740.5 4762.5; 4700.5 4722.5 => 1.05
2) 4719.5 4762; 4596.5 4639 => 1.05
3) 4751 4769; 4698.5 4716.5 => 1.07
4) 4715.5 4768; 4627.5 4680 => 1.07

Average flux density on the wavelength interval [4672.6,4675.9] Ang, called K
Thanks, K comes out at 1.84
